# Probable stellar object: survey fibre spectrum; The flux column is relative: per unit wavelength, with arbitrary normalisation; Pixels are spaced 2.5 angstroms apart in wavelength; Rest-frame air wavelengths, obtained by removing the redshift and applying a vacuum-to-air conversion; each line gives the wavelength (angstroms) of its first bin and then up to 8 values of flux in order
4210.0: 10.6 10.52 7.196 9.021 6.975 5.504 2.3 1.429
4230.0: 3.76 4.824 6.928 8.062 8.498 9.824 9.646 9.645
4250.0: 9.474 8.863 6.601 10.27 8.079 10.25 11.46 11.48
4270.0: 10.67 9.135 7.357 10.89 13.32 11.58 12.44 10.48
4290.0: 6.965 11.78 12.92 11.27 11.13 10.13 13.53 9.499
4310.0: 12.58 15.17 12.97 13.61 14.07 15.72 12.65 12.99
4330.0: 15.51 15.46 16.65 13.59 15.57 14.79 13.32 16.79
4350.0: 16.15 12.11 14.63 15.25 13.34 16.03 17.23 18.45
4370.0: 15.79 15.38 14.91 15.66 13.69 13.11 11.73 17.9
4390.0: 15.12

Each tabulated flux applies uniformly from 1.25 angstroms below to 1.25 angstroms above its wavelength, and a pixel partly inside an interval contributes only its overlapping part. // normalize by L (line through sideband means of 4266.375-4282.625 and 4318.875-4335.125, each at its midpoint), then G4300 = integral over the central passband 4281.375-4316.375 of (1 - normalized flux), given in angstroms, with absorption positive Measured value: 2.3 angstroms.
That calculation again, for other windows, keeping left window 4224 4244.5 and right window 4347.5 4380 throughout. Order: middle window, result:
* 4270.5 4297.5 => -3.32 angstroms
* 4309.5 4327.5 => -2.62 angstroms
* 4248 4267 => -4.45 angstroms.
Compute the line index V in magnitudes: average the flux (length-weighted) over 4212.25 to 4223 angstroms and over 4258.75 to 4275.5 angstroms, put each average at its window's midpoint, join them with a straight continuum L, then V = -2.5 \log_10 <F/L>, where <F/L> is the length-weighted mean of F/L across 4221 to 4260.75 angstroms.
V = 0.24 mag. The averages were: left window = 7.76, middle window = 7.09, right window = 9.88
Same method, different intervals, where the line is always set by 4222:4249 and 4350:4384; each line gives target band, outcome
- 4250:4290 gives -0.16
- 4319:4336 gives -0.18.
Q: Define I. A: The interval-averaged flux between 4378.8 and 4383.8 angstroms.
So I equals 13.4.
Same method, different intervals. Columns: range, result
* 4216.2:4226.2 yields 5.97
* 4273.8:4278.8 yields 9.18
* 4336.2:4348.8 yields 14.8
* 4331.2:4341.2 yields 15.3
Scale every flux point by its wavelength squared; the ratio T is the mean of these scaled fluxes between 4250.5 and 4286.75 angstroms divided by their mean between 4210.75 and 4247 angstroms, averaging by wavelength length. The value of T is 1.51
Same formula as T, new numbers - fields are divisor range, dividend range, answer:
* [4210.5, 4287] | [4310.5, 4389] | 1.81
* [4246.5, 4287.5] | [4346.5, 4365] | 1.55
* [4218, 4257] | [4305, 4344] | 2.11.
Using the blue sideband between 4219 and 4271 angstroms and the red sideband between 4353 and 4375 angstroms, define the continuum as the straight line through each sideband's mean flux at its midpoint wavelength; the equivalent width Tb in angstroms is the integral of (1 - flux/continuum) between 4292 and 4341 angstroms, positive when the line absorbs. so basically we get -3.28 angstroms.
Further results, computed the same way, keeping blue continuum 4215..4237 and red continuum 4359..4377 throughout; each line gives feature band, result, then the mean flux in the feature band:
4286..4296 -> -0.3 angstroms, 10.5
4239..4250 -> -4.5 angstroms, 9.43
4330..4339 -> -1.3 angstroms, 15.3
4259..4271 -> -3.2 angstroms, 10.4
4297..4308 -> -0.2 angstroms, 11.2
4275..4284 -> -1.9 angstroms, 11.3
